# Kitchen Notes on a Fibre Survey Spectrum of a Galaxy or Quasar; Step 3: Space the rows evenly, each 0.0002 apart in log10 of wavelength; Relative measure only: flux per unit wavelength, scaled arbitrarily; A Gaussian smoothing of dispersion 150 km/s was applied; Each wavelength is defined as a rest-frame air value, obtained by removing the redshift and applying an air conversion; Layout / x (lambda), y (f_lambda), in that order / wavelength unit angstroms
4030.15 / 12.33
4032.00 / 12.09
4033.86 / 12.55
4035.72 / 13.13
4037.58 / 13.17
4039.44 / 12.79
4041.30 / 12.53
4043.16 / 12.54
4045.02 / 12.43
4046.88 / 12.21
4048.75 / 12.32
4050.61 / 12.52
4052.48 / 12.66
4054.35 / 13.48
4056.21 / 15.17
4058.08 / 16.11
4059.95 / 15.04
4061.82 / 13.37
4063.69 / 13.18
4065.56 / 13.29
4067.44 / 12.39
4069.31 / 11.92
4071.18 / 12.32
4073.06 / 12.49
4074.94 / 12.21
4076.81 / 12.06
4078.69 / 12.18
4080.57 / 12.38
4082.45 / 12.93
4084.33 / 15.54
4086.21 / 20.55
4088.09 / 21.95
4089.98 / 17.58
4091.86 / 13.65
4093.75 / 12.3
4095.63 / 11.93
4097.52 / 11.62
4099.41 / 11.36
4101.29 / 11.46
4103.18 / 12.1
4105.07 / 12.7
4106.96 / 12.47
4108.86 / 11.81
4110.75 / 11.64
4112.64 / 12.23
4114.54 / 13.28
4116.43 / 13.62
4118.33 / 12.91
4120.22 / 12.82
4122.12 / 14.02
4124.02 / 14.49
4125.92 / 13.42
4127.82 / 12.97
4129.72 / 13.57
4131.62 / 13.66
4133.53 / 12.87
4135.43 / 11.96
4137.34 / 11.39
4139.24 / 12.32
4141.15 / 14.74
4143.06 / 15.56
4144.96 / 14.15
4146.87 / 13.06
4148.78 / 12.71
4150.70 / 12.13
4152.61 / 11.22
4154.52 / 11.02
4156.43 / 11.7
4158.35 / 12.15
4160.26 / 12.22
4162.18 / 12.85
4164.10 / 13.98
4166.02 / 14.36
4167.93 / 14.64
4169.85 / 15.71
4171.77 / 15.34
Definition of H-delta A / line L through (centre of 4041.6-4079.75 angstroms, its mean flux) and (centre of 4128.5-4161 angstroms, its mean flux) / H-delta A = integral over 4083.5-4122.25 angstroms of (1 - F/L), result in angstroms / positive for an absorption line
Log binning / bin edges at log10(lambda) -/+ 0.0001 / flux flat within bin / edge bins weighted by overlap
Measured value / -2.4 angstroms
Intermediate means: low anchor 13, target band 13.7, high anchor 12.7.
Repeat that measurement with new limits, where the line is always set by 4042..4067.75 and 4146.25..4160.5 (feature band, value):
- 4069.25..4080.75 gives 0.7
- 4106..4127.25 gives -0.8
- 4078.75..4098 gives -3.1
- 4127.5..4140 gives -0.4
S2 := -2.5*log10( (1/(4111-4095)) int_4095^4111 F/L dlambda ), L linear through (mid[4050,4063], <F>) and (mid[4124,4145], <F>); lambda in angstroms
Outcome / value 0.147 mag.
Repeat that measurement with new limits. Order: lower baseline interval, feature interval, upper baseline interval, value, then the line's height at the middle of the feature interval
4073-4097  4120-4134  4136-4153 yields 0.00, 13.5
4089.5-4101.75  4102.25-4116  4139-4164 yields 0.03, 12.7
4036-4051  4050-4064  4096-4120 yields -0.12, 12.5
